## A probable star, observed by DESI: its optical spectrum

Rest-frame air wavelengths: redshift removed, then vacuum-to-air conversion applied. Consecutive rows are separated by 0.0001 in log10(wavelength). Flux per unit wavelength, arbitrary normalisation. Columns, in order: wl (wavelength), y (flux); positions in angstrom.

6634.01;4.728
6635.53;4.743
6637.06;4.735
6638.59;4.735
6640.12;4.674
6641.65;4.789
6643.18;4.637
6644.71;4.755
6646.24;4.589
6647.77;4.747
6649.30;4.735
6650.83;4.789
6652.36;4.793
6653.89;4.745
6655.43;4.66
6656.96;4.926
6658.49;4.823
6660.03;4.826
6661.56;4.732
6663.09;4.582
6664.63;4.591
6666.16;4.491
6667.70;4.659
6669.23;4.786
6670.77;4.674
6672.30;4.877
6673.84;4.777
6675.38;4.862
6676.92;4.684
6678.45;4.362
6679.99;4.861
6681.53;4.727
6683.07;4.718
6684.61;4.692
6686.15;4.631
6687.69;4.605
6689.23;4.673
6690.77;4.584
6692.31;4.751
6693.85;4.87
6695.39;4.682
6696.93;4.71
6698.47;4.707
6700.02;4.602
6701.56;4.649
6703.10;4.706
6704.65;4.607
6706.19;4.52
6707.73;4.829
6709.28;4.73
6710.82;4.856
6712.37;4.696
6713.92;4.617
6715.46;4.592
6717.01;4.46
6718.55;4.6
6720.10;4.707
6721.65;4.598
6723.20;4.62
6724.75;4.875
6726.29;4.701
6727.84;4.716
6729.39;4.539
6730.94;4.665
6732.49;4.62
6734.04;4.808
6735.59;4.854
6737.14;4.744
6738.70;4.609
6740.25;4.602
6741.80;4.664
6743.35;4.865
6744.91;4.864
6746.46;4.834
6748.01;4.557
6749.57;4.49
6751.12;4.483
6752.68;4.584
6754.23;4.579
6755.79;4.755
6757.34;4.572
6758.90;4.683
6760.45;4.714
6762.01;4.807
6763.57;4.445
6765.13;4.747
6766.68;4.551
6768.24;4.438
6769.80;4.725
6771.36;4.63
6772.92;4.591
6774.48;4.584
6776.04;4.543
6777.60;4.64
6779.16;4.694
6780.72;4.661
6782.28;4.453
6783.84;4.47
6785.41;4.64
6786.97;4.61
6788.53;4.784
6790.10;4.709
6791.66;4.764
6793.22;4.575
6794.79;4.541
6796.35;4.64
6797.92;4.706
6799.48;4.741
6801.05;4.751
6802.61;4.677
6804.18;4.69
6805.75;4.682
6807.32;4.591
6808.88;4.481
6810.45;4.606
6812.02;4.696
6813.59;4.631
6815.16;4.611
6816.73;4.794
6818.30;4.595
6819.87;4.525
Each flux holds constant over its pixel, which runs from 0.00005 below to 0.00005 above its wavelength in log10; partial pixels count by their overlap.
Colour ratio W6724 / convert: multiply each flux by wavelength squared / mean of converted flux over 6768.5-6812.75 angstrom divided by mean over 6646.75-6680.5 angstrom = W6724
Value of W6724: 1.0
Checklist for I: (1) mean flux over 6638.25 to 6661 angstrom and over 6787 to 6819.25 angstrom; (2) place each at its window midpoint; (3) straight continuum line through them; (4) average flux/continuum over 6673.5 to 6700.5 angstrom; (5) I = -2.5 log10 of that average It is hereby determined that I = 0.008 mag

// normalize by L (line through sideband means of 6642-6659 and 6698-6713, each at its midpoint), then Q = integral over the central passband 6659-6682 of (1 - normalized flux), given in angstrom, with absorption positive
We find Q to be 0.1 angstrom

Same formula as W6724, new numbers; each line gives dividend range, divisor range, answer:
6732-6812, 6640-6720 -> 1.02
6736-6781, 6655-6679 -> 1.01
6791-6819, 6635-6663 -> 1.03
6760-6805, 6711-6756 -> 1.01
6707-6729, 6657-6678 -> 1.01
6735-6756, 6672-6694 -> 1.01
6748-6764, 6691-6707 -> 1.00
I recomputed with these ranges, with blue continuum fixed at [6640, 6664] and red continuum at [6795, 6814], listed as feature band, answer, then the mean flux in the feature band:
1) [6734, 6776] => 0.01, 4.65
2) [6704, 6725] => 0.01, 4.66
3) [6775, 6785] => 0.02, 4.58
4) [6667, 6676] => -0.01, 4.77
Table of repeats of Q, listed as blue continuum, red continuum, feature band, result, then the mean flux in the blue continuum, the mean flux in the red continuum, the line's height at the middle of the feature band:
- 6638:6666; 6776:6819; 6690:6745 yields 0.0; 4.72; 4.64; 4.69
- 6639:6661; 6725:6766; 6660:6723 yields 0.5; 4.75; 4.68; 4.72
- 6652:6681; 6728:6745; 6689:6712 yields 0.1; 4.72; 4.7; 4.71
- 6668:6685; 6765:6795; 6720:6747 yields -0.3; 4.73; 4.62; 4.67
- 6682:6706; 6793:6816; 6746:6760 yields 0.1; 4.68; 4.64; 4.66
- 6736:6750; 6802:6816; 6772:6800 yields 0.1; 4.7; 4.63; 4.65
